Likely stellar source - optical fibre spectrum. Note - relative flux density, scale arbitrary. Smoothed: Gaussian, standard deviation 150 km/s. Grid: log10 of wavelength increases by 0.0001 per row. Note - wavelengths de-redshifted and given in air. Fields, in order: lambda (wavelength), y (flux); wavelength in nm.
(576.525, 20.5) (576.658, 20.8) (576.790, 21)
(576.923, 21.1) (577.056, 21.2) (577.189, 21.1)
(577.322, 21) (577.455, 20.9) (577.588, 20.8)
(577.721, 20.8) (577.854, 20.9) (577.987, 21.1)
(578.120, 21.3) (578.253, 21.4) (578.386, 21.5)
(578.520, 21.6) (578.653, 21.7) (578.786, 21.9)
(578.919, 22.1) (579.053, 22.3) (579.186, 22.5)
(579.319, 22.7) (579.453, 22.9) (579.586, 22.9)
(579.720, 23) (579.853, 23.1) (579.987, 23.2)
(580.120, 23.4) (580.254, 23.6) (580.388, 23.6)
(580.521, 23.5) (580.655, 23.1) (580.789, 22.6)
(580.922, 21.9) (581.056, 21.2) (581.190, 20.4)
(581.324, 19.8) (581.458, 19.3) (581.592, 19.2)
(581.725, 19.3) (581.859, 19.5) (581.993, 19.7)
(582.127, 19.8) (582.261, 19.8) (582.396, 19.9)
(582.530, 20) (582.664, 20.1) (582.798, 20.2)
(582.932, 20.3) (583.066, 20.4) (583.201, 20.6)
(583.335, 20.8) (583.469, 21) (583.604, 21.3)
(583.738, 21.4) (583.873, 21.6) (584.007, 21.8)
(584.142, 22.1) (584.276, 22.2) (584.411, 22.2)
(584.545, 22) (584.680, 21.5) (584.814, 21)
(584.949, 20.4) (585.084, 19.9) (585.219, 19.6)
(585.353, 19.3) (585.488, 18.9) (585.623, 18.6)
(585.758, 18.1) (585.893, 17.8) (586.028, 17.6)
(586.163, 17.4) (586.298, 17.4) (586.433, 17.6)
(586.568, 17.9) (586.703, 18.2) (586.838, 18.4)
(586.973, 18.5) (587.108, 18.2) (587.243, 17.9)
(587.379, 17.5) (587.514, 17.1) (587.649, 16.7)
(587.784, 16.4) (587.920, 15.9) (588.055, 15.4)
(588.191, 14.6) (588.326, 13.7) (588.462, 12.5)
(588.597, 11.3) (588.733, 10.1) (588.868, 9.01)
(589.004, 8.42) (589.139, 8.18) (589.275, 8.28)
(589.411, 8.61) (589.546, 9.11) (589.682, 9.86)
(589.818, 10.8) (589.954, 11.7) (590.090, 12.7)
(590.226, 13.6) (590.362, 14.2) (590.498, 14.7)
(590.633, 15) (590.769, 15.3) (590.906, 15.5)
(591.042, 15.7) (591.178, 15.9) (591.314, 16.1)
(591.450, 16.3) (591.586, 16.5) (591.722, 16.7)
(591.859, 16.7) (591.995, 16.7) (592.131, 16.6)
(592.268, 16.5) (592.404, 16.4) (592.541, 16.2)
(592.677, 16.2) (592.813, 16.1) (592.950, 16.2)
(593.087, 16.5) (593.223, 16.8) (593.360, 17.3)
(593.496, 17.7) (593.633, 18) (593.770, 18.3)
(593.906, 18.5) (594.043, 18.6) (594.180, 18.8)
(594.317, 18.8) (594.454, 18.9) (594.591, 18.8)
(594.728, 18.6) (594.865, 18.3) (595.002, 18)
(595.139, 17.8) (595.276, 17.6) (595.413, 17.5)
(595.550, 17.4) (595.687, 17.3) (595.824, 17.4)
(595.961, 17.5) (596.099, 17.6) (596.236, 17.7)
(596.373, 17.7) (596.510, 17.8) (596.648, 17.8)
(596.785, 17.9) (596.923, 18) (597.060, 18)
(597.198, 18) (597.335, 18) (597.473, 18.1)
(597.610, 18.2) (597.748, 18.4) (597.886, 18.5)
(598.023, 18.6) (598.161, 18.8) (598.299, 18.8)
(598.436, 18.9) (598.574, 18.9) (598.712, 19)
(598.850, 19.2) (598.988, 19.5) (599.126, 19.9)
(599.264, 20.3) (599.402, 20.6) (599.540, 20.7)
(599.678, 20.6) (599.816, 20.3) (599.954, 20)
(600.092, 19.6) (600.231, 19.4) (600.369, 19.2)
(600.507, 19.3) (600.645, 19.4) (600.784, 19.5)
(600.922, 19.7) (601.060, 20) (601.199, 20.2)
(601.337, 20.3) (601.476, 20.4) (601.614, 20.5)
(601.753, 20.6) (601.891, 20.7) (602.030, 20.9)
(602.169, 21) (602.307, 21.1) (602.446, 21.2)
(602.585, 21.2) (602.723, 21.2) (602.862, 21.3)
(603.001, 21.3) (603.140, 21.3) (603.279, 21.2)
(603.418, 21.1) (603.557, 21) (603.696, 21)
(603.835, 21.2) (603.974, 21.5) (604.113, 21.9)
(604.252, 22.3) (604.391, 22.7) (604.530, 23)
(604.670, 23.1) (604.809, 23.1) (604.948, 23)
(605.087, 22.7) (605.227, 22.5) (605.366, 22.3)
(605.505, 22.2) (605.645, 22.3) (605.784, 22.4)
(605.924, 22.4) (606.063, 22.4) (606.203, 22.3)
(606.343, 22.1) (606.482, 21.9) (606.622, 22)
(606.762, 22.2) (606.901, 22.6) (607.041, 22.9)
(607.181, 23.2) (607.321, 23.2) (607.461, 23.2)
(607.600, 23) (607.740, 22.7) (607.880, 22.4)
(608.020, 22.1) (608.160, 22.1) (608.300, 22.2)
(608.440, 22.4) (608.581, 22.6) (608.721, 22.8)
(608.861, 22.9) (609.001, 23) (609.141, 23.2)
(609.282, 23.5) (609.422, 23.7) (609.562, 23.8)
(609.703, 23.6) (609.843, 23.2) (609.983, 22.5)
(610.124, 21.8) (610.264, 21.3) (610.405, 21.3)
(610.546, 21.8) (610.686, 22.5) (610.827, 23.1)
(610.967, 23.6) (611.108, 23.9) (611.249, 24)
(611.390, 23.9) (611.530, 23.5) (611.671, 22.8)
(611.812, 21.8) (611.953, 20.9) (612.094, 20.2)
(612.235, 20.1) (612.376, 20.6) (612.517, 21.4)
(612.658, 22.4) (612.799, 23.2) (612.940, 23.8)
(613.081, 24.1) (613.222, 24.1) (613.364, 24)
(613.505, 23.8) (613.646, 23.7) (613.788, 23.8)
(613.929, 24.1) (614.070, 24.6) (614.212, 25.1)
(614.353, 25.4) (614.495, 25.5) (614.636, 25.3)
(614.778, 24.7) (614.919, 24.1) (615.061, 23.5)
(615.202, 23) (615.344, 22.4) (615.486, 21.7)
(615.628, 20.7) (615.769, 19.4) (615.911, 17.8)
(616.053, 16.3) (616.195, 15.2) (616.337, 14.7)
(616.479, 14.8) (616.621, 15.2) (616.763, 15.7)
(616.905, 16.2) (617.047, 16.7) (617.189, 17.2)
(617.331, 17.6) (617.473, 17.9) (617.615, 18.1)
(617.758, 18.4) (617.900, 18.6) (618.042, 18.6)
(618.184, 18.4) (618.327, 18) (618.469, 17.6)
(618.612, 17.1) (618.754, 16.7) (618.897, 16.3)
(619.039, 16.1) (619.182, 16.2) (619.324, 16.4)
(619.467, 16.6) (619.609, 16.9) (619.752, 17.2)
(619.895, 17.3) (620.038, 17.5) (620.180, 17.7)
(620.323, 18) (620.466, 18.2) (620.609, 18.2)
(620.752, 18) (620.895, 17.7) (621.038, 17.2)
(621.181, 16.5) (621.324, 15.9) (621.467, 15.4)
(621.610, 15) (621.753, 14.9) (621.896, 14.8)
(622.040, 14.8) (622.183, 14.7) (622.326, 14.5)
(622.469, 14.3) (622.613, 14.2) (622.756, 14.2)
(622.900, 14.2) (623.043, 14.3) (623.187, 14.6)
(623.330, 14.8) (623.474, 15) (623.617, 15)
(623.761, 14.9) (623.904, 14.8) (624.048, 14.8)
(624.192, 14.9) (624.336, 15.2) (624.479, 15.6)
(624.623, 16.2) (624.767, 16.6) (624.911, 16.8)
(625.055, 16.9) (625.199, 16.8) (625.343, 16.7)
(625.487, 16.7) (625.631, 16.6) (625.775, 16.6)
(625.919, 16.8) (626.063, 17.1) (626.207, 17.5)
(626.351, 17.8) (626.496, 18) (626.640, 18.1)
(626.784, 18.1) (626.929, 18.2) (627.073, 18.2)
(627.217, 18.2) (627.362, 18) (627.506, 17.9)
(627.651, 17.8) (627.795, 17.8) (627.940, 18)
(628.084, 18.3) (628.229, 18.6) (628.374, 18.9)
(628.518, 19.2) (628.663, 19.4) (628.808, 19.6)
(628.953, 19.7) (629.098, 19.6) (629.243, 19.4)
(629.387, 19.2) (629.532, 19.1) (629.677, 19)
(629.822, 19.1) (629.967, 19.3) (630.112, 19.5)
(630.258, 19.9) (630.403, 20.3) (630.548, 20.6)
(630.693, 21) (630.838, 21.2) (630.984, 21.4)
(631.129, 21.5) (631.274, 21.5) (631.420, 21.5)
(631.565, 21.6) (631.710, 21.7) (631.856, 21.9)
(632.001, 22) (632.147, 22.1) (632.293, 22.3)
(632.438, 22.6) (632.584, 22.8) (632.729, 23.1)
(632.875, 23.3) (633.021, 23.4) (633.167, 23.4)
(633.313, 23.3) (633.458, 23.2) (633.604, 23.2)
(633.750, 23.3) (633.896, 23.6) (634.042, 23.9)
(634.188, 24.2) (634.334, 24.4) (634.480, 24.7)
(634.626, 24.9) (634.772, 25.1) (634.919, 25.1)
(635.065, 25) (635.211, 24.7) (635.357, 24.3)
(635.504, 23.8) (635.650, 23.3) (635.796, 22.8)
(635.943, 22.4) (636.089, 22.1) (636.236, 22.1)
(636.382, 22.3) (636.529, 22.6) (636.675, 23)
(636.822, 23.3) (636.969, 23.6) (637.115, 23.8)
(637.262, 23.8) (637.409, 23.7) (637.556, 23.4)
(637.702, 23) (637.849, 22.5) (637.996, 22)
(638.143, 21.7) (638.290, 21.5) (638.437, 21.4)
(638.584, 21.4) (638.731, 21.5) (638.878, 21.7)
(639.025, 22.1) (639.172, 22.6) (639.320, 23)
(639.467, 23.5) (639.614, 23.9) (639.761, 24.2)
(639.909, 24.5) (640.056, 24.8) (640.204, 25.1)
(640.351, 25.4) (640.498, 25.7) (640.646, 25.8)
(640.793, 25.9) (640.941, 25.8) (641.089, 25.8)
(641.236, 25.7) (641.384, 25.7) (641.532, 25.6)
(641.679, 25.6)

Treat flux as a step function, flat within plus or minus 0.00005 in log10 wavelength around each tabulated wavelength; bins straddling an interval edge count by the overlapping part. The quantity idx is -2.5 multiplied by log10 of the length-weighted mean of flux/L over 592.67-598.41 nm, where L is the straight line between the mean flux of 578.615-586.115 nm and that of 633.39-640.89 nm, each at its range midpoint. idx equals 0.21 mag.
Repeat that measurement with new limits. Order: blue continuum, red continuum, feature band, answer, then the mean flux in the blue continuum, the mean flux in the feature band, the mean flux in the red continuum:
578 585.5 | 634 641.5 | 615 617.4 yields 0.25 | 21.3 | 18.1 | 23.7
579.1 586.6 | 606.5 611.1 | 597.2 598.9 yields 0.18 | 20.7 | 18.6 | 22.7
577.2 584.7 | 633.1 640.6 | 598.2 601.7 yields 0.12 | 21.4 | 19.8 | 23.4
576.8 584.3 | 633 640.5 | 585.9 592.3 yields 0.42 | 21.4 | 14.7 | 23.4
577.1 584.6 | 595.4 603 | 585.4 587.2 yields 0.15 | 21.4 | 18.1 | 19.3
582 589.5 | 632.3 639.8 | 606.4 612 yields -0.12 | 17.7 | 22.7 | 23.2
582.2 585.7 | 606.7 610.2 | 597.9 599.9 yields 0.13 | 20.6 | 19.6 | 22.8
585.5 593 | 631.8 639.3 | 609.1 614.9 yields -0.22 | 15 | 23.2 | 23.1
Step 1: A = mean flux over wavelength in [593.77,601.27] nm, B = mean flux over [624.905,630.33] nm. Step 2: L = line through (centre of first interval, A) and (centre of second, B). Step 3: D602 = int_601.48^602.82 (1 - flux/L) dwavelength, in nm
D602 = -0.16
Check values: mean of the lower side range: 18.7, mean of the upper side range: 18.2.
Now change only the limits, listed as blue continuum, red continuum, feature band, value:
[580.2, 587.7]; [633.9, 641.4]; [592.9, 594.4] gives 0.207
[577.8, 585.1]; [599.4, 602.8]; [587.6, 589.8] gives 0.976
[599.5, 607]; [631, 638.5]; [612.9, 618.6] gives 0.400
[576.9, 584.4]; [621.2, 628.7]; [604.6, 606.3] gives -0.363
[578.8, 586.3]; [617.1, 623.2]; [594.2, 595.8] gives 0.114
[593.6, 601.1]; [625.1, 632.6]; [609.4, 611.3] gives -0.390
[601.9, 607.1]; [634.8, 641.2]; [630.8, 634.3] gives 0.096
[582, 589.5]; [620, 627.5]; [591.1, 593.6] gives 0.132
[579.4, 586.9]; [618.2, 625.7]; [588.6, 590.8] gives 0.960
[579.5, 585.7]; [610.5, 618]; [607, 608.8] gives -0.124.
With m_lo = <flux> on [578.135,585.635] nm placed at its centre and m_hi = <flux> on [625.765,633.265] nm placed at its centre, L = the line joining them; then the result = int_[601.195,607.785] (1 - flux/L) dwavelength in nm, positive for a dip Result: -0.412 nm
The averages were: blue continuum 21.3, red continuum 19.9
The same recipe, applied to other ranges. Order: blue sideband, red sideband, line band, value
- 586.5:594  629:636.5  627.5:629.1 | 0.21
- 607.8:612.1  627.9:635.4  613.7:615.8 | -0.11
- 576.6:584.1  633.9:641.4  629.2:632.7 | 0.38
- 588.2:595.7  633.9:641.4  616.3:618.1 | 0.27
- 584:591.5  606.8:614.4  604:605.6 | -0.11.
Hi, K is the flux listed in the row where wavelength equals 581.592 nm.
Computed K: 19.2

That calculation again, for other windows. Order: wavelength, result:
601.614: 20.5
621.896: 14.8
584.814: 21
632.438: 22.6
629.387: 19.2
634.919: 25.1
